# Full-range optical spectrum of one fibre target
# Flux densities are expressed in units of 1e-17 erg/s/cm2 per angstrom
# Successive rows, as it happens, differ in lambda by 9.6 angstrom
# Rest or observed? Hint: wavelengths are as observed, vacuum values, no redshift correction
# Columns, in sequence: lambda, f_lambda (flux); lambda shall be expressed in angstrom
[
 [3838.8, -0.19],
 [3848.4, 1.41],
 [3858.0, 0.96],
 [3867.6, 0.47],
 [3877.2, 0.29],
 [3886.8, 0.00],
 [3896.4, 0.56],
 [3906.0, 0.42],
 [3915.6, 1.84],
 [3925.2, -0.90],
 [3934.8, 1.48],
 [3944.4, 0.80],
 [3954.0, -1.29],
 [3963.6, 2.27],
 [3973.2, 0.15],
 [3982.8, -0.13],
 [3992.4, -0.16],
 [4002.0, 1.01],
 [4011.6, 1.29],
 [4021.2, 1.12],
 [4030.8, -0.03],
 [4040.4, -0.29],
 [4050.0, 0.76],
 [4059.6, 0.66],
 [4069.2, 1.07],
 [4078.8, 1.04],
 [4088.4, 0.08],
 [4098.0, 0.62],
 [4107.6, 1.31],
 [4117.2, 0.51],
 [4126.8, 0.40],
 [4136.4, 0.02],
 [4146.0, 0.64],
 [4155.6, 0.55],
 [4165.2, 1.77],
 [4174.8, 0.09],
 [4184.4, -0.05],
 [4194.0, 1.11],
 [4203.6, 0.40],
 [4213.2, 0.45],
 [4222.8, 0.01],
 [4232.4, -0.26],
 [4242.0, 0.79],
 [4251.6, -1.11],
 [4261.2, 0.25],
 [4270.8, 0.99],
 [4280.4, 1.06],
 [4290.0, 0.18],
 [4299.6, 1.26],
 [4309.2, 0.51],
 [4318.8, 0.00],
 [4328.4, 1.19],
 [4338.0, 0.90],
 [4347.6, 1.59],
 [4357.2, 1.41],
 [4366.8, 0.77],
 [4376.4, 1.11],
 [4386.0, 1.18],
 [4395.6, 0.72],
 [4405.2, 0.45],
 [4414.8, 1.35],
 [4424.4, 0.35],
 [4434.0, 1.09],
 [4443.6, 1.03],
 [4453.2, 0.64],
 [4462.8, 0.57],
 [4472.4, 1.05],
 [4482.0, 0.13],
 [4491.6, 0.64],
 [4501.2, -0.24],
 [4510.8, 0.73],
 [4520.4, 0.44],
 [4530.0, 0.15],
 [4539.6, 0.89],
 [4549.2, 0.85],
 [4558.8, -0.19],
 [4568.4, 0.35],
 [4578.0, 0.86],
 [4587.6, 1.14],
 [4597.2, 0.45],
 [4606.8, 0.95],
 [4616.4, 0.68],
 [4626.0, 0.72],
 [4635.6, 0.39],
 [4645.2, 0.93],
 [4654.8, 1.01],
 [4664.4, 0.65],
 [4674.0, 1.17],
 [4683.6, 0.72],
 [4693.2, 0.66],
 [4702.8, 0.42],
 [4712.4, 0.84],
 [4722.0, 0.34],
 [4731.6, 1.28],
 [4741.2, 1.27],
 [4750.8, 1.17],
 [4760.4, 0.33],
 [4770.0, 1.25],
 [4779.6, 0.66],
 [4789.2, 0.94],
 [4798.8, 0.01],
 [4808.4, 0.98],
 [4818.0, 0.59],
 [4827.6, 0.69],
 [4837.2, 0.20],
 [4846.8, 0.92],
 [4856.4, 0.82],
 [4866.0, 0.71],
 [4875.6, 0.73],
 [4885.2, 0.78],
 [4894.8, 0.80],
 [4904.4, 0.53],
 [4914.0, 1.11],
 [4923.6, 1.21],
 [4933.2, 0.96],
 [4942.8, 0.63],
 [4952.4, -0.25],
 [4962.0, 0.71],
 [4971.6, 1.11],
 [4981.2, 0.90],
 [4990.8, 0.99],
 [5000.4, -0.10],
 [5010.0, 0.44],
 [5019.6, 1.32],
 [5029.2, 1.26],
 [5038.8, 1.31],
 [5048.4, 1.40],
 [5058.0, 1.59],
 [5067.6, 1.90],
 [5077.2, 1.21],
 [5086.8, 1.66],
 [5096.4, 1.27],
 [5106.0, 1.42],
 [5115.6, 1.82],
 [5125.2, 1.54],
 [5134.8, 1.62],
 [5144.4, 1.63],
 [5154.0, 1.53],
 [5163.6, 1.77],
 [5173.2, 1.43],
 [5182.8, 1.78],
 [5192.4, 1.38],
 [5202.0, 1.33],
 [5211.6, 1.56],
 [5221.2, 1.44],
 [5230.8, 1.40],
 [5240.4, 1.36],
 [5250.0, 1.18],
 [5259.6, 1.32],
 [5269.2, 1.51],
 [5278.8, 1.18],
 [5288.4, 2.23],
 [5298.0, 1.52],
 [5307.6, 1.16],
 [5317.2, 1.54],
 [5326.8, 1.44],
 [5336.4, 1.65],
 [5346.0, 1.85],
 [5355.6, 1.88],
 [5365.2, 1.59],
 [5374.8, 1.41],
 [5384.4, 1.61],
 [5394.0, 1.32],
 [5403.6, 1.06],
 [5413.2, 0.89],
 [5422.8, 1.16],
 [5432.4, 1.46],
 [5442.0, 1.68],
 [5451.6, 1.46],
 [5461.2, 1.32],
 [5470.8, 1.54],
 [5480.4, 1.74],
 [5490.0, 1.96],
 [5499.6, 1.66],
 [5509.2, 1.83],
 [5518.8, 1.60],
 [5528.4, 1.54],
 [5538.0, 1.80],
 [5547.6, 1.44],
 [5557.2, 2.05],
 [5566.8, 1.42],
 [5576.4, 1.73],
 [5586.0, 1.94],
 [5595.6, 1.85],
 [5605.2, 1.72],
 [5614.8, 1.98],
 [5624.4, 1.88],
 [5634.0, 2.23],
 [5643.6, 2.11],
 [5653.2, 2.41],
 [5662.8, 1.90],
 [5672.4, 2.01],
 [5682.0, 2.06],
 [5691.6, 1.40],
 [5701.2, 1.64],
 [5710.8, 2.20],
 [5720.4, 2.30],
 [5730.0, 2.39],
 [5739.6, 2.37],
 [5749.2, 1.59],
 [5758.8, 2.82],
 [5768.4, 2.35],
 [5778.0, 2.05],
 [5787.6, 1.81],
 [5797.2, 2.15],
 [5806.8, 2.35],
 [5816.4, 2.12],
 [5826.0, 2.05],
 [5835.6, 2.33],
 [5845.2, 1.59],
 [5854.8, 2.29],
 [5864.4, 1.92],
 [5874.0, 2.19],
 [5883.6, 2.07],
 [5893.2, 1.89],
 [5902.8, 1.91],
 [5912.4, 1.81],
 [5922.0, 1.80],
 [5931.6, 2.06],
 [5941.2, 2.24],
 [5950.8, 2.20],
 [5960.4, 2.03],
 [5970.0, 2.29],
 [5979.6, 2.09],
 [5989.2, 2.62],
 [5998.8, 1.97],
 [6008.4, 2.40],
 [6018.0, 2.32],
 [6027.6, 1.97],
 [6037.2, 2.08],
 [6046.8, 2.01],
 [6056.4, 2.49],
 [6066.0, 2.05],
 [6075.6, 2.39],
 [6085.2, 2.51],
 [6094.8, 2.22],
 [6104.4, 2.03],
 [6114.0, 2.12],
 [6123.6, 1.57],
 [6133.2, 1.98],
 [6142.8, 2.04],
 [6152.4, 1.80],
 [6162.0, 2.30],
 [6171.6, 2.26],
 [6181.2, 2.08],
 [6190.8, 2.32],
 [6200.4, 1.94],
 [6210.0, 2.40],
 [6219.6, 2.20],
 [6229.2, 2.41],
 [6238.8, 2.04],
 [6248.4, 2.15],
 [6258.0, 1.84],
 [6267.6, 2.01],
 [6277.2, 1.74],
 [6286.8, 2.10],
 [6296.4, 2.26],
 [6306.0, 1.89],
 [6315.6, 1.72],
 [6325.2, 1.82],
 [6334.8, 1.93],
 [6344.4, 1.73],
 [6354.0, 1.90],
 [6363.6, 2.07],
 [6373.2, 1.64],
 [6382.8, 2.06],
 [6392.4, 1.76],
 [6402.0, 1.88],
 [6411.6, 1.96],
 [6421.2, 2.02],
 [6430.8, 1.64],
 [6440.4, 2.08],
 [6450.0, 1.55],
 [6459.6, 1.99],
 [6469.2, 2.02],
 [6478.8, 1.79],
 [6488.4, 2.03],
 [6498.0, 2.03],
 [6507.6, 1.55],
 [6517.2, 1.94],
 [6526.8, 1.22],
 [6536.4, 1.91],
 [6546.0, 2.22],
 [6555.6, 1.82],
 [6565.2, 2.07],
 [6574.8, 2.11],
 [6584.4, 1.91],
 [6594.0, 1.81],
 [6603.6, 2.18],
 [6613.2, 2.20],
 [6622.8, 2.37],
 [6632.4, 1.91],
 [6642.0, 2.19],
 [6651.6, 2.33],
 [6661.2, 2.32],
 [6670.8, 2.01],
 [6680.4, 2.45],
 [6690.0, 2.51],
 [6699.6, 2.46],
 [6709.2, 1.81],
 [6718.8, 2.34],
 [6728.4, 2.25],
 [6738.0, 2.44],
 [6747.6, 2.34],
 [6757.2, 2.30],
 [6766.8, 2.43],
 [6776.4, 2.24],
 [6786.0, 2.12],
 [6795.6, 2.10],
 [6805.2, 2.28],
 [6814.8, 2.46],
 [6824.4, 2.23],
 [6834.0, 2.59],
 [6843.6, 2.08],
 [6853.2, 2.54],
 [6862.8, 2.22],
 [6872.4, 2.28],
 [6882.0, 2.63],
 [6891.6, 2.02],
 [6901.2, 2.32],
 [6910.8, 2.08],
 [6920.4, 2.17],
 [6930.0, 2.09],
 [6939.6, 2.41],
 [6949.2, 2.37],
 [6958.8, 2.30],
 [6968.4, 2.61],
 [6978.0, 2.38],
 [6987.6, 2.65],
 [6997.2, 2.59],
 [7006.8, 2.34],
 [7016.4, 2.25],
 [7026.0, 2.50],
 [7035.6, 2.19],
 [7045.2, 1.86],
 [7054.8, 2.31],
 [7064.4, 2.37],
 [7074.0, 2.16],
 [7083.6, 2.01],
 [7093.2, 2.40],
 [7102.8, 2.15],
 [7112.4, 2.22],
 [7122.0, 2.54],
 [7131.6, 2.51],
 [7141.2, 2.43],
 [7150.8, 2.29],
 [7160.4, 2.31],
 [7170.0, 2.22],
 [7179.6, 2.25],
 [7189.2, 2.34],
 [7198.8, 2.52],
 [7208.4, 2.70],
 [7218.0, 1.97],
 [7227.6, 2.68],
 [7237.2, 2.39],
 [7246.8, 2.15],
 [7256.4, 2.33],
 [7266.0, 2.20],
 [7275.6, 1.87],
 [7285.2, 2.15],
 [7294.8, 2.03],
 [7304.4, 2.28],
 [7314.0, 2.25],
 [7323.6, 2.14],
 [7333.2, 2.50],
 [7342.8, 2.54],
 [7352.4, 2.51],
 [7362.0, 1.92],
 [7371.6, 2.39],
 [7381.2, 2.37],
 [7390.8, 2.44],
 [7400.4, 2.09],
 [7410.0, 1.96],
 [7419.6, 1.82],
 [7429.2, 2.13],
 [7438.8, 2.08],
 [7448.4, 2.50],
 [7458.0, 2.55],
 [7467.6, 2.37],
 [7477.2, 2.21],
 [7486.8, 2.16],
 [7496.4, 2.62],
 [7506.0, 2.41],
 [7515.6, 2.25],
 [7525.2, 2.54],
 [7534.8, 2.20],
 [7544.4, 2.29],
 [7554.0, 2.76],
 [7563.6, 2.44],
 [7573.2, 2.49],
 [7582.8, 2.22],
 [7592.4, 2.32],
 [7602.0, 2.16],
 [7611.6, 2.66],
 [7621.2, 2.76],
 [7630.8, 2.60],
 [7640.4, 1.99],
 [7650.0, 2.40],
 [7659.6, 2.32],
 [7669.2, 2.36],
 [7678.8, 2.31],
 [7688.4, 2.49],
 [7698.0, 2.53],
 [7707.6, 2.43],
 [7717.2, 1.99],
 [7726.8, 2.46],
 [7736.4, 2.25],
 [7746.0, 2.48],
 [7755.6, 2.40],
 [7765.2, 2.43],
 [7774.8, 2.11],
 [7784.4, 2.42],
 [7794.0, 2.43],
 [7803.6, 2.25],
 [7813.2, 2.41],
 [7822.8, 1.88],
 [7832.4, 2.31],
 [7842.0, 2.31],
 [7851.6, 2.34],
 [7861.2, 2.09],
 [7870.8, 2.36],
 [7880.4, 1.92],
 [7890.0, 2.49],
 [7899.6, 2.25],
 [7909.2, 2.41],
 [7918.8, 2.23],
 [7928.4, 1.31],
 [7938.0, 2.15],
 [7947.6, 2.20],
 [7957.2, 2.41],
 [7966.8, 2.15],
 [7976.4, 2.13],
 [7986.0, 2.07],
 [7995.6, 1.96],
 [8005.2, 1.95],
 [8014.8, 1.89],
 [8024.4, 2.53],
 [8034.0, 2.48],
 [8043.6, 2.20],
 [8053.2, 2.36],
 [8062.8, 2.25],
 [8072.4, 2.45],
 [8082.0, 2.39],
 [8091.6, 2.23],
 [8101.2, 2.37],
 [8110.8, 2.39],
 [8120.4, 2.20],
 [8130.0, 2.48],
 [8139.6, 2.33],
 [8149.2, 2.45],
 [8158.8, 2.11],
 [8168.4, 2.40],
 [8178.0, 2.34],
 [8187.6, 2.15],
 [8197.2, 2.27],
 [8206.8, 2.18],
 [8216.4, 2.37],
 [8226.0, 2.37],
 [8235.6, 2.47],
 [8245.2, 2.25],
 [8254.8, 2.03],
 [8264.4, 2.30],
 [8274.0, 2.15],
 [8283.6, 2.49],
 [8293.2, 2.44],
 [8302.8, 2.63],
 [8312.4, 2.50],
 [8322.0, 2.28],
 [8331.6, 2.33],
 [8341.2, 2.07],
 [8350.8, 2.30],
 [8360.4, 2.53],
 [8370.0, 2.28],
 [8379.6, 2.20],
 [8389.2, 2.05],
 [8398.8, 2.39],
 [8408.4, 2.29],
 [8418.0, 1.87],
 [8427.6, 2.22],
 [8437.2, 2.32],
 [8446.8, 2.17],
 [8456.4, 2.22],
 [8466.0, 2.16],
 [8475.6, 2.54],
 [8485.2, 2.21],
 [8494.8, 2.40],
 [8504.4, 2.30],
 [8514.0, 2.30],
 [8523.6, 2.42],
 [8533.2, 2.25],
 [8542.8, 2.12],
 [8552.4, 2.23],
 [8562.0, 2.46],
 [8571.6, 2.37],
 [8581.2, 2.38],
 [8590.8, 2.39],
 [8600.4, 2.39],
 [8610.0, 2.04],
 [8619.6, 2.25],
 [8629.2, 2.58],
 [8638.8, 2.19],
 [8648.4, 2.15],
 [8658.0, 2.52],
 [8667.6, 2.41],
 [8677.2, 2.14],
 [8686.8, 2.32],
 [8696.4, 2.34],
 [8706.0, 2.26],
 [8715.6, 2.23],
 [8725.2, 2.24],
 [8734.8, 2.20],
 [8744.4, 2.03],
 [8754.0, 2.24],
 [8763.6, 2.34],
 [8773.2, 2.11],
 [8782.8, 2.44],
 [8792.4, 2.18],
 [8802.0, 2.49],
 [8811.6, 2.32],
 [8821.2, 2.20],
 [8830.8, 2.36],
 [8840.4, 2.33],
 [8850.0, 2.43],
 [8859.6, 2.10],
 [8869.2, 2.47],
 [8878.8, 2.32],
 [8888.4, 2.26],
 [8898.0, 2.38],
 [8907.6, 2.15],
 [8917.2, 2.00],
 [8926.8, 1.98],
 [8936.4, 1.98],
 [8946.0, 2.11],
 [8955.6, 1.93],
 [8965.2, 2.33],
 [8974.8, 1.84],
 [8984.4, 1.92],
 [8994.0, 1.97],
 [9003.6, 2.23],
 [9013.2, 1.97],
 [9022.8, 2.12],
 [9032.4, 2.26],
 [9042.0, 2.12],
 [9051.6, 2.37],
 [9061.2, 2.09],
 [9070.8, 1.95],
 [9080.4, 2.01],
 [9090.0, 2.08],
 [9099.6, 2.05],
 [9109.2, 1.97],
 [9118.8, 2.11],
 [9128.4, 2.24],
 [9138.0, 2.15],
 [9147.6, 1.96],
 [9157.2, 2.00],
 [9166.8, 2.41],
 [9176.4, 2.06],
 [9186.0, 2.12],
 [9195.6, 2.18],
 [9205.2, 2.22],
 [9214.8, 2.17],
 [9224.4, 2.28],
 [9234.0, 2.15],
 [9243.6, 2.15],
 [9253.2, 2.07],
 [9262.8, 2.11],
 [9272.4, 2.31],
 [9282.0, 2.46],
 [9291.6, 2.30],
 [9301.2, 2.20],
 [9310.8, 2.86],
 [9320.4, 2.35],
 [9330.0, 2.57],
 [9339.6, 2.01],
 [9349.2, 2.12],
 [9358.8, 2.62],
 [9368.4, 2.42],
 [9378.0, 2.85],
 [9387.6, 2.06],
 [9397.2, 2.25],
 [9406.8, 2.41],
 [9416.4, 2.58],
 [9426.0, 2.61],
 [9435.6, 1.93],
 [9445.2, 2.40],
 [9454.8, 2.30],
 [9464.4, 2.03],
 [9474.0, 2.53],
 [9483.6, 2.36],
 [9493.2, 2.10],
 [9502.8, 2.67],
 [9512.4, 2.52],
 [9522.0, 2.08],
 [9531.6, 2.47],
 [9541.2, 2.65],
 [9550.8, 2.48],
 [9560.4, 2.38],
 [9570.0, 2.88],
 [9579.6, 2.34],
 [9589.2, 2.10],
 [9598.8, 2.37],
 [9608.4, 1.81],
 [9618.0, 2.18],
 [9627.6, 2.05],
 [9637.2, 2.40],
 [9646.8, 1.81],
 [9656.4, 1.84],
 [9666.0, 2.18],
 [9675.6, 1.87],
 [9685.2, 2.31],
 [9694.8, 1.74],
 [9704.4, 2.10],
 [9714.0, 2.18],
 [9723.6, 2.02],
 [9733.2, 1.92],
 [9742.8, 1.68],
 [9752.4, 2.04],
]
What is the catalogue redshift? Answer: 0.26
